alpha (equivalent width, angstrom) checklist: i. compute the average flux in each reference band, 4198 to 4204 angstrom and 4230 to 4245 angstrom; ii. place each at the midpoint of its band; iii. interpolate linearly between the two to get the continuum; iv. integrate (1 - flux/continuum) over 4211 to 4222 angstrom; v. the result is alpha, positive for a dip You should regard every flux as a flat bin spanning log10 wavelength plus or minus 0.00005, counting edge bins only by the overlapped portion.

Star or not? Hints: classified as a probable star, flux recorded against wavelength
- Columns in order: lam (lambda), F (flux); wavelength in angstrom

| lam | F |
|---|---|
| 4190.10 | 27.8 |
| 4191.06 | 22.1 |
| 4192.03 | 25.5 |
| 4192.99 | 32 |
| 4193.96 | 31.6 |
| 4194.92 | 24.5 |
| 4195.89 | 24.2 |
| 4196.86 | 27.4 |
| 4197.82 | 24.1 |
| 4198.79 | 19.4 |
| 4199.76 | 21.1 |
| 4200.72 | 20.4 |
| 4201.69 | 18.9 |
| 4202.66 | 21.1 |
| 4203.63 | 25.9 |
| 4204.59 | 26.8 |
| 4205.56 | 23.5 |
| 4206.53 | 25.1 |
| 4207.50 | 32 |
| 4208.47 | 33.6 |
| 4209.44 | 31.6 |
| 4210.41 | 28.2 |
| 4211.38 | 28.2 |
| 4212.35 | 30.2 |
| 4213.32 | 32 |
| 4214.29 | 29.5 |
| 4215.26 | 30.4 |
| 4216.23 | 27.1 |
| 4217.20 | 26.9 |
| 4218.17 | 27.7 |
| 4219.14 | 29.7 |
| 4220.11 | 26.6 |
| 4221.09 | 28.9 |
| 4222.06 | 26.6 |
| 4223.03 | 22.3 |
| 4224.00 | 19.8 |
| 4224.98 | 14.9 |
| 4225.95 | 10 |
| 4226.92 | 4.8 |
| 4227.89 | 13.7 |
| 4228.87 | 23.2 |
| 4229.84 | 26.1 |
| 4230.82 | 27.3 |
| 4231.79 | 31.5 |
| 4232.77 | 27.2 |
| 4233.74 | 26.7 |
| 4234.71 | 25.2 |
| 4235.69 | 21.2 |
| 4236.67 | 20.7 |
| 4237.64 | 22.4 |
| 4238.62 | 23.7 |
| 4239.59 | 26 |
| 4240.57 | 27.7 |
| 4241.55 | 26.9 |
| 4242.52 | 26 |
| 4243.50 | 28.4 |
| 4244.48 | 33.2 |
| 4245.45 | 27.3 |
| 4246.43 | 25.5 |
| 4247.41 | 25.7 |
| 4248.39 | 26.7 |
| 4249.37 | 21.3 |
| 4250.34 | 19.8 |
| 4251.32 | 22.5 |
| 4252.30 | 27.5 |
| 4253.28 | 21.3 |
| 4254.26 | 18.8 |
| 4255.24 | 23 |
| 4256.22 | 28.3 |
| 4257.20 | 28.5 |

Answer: -2.57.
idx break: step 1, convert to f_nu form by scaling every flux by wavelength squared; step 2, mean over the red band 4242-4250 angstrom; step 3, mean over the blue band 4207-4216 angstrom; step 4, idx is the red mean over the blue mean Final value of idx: 0.9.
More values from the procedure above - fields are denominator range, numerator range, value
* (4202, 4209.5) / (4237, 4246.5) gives 1.00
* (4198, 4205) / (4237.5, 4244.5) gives 1.23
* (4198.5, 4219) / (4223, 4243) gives 0.84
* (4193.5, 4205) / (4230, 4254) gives 1.09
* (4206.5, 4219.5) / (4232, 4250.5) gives 0.87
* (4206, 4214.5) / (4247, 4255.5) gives 0.78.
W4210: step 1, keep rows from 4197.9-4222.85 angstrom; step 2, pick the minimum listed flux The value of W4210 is 18.9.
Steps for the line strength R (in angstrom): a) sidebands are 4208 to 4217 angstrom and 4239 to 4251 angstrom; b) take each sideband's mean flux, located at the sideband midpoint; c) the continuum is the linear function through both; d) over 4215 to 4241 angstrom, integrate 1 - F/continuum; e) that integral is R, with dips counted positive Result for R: 4.2 angstrom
